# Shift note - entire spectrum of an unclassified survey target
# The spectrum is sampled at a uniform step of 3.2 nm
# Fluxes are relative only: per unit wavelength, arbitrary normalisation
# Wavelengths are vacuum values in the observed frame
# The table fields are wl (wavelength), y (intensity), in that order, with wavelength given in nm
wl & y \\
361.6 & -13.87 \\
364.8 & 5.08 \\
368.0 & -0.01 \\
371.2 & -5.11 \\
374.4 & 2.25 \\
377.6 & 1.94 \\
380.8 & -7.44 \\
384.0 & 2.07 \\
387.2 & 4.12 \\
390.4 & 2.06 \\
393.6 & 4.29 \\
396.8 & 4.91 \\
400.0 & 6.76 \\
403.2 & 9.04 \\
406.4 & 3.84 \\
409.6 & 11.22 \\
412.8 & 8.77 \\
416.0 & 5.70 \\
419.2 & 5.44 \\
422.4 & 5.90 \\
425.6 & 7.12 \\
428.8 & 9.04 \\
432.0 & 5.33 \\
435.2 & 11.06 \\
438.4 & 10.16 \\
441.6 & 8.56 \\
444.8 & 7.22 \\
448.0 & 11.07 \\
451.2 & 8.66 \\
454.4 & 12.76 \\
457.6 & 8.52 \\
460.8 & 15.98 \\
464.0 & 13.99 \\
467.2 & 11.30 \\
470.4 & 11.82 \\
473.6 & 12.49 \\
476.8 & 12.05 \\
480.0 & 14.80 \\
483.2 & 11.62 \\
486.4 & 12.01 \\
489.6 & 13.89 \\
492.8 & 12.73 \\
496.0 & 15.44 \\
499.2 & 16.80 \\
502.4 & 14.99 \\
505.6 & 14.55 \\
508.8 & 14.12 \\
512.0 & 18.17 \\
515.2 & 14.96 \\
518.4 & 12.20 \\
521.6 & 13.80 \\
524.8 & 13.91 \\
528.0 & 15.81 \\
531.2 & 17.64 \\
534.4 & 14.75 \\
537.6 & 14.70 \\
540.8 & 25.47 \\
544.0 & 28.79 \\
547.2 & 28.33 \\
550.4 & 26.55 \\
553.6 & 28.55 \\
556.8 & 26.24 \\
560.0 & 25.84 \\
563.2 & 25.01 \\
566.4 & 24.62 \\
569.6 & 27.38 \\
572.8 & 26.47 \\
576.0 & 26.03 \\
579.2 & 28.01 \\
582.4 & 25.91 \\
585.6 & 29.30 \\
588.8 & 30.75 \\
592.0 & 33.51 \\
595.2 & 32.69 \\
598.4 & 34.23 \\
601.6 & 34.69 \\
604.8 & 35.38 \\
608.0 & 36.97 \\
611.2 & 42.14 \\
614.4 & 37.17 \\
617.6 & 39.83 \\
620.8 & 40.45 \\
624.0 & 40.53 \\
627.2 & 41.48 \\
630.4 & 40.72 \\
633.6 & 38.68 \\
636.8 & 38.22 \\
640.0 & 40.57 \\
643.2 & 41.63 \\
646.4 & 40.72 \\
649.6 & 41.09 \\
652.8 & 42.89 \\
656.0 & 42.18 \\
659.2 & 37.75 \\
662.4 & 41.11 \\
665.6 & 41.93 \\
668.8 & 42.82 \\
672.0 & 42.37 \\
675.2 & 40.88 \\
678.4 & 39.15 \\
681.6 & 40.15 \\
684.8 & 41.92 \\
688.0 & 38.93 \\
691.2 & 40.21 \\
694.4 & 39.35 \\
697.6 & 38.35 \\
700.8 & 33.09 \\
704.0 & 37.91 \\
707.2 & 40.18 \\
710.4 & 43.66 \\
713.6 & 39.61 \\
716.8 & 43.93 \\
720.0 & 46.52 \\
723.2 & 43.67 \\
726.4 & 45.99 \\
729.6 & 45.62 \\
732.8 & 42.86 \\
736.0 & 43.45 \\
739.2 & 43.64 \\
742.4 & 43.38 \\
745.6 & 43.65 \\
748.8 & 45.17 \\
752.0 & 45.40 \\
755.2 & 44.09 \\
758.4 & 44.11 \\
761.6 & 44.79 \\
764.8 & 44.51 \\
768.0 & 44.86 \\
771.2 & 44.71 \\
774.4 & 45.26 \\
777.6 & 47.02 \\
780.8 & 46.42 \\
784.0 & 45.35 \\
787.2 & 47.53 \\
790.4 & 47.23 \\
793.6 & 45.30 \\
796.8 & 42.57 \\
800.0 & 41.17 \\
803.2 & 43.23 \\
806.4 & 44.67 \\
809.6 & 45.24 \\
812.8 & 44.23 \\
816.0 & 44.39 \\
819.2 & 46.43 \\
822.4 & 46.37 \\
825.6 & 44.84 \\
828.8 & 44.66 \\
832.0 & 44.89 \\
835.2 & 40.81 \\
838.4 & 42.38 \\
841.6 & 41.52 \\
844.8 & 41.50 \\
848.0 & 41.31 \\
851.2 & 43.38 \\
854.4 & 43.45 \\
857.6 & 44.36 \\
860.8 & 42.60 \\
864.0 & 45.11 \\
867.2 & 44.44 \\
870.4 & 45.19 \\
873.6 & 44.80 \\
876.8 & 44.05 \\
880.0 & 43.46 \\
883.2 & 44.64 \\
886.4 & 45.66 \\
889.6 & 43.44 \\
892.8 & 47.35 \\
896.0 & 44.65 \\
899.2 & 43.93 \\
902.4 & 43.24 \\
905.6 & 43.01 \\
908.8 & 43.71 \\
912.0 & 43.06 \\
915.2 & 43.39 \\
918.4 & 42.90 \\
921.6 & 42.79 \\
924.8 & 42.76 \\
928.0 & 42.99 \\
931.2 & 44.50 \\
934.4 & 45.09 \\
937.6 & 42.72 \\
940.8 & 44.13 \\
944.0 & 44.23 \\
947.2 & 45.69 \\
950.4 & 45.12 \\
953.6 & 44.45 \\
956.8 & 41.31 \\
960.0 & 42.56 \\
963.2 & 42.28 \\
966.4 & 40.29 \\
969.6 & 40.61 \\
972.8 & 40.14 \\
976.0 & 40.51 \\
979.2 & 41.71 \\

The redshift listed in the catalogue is 0.35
